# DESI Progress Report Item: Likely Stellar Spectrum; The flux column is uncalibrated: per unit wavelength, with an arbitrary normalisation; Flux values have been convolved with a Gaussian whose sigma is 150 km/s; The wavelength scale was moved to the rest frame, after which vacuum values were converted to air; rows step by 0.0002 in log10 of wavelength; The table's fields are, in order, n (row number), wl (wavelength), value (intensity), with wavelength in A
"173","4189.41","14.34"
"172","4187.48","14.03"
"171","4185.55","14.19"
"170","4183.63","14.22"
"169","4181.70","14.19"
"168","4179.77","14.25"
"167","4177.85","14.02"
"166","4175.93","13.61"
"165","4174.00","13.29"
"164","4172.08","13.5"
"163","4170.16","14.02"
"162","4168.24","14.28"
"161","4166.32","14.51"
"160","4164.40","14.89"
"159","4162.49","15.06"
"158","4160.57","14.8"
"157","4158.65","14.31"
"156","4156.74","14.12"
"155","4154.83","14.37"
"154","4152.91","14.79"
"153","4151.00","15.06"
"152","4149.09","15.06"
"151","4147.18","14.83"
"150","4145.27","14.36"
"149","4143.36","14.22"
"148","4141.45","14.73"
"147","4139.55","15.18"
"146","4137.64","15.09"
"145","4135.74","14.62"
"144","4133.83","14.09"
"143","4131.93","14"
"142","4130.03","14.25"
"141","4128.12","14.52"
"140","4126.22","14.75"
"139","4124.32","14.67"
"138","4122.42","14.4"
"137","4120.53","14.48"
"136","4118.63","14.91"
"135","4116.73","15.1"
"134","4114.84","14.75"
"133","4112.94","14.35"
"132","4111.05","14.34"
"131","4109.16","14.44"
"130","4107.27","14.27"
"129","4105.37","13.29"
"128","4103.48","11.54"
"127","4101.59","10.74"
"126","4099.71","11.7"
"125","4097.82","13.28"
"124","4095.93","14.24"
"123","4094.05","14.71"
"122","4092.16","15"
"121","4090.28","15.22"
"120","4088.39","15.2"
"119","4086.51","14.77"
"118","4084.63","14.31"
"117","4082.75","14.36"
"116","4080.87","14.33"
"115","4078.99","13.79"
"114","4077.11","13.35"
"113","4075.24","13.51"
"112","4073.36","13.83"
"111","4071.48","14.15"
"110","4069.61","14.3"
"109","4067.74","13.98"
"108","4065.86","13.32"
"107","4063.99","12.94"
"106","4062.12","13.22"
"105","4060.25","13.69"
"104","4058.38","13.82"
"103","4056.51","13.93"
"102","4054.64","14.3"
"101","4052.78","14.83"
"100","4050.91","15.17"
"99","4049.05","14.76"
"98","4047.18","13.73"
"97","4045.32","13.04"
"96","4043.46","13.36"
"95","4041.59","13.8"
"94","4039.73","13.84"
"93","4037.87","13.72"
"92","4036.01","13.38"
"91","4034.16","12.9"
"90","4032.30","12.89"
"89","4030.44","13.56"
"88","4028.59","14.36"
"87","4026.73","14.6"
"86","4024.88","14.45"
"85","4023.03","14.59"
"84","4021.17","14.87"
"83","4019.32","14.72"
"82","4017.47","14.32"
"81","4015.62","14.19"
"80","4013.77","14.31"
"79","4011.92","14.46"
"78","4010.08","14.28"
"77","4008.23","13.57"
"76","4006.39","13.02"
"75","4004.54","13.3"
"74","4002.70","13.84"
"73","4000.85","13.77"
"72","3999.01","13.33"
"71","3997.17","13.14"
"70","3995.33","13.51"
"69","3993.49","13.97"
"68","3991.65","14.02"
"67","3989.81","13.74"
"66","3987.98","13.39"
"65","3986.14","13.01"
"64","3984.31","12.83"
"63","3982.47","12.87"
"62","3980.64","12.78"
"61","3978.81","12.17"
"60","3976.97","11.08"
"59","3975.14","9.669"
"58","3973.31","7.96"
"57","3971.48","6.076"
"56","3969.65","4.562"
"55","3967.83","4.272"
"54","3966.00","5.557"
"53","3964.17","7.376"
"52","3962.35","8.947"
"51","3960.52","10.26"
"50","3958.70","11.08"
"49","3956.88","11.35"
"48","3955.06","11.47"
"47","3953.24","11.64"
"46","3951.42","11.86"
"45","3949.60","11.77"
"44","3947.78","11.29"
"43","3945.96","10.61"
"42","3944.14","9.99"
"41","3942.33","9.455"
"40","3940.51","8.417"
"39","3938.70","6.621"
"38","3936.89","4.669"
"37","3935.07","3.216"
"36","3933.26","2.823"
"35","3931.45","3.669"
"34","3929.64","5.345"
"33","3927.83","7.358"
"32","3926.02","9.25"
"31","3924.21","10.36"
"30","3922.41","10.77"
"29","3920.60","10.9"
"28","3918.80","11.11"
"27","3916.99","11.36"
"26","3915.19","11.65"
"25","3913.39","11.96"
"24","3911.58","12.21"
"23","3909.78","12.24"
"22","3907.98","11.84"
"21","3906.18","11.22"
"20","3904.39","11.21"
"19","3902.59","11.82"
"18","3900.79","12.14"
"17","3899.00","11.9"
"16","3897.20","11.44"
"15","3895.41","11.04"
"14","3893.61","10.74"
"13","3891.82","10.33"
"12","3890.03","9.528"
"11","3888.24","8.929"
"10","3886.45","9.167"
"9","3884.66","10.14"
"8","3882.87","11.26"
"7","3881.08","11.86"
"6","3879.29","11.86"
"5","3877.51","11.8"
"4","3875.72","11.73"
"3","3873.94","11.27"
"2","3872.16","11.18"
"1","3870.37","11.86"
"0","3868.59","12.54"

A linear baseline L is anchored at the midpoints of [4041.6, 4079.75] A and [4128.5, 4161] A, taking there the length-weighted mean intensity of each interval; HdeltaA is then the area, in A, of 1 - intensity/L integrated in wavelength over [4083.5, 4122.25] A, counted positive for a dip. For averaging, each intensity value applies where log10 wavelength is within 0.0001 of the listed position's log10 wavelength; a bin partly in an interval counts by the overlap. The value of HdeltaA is 0.5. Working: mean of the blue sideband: 13.8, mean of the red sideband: 14.6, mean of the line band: 14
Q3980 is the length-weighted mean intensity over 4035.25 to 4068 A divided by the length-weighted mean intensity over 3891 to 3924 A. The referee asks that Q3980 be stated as 1.21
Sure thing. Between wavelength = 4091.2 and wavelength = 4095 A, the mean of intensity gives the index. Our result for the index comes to 14.9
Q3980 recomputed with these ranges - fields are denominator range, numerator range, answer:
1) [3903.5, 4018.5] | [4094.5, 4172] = 1.33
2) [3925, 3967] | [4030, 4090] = 1.65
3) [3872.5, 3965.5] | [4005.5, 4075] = 1.39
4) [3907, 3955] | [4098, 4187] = 1.52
